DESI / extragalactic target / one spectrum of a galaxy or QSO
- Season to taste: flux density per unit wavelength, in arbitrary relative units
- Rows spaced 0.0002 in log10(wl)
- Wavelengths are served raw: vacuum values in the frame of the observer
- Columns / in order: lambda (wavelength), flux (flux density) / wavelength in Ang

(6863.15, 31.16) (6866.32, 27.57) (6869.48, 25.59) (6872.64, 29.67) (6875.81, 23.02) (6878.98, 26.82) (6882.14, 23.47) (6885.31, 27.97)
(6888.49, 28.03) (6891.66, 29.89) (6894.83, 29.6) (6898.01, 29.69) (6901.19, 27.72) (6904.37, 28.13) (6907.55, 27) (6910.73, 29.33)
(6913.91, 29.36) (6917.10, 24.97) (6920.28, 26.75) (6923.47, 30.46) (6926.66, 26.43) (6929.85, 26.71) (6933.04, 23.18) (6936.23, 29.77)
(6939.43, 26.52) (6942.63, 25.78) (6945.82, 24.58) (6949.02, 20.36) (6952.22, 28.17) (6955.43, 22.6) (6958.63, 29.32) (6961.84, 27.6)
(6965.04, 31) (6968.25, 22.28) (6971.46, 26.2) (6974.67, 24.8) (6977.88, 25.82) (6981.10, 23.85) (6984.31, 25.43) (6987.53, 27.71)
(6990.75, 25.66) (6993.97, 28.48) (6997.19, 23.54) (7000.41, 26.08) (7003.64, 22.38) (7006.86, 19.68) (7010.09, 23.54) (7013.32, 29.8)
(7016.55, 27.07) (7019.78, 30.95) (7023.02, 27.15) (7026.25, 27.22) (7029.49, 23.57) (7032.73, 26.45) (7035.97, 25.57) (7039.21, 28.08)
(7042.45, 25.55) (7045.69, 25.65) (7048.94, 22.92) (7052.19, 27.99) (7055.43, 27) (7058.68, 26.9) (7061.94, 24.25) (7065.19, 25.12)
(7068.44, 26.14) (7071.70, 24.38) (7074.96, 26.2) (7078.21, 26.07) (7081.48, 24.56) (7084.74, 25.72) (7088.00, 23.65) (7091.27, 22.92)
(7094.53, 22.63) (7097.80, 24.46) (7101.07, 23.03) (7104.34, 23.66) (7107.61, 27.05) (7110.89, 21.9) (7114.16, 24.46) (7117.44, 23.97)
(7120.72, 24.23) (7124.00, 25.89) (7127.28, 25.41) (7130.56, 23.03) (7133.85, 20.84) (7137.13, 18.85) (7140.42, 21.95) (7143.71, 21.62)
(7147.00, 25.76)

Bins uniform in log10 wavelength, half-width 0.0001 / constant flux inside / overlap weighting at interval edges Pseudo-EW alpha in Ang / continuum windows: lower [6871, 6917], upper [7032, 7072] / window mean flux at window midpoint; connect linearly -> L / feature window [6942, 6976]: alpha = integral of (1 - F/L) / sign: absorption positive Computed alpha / 1.6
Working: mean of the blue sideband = 27.7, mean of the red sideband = 25.9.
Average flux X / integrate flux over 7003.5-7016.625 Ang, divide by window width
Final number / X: 24.4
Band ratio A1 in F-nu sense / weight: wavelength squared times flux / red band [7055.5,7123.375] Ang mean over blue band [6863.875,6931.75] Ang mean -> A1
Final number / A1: 0.94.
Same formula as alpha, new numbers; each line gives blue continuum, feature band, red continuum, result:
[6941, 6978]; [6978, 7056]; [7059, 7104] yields -2.2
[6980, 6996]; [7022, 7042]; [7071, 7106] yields -0.7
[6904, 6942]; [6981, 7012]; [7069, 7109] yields 1.6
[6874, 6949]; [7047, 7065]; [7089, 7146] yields -1.0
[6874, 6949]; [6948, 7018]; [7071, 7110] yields 1.2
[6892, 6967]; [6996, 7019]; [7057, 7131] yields 1.0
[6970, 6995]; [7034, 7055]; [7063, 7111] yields -0.8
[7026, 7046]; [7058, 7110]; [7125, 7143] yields -1.4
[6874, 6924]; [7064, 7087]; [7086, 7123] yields -1.0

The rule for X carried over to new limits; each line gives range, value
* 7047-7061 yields 26.1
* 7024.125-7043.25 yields 26.1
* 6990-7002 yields 26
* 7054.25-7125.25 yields 24.7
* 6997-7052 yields 25.7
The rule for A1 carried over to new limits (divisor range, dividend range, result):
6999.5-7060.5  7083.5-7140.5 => 0.93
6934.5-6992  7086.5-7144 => 0.94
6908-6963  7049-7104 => 0.98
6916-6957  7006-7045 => 1.04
